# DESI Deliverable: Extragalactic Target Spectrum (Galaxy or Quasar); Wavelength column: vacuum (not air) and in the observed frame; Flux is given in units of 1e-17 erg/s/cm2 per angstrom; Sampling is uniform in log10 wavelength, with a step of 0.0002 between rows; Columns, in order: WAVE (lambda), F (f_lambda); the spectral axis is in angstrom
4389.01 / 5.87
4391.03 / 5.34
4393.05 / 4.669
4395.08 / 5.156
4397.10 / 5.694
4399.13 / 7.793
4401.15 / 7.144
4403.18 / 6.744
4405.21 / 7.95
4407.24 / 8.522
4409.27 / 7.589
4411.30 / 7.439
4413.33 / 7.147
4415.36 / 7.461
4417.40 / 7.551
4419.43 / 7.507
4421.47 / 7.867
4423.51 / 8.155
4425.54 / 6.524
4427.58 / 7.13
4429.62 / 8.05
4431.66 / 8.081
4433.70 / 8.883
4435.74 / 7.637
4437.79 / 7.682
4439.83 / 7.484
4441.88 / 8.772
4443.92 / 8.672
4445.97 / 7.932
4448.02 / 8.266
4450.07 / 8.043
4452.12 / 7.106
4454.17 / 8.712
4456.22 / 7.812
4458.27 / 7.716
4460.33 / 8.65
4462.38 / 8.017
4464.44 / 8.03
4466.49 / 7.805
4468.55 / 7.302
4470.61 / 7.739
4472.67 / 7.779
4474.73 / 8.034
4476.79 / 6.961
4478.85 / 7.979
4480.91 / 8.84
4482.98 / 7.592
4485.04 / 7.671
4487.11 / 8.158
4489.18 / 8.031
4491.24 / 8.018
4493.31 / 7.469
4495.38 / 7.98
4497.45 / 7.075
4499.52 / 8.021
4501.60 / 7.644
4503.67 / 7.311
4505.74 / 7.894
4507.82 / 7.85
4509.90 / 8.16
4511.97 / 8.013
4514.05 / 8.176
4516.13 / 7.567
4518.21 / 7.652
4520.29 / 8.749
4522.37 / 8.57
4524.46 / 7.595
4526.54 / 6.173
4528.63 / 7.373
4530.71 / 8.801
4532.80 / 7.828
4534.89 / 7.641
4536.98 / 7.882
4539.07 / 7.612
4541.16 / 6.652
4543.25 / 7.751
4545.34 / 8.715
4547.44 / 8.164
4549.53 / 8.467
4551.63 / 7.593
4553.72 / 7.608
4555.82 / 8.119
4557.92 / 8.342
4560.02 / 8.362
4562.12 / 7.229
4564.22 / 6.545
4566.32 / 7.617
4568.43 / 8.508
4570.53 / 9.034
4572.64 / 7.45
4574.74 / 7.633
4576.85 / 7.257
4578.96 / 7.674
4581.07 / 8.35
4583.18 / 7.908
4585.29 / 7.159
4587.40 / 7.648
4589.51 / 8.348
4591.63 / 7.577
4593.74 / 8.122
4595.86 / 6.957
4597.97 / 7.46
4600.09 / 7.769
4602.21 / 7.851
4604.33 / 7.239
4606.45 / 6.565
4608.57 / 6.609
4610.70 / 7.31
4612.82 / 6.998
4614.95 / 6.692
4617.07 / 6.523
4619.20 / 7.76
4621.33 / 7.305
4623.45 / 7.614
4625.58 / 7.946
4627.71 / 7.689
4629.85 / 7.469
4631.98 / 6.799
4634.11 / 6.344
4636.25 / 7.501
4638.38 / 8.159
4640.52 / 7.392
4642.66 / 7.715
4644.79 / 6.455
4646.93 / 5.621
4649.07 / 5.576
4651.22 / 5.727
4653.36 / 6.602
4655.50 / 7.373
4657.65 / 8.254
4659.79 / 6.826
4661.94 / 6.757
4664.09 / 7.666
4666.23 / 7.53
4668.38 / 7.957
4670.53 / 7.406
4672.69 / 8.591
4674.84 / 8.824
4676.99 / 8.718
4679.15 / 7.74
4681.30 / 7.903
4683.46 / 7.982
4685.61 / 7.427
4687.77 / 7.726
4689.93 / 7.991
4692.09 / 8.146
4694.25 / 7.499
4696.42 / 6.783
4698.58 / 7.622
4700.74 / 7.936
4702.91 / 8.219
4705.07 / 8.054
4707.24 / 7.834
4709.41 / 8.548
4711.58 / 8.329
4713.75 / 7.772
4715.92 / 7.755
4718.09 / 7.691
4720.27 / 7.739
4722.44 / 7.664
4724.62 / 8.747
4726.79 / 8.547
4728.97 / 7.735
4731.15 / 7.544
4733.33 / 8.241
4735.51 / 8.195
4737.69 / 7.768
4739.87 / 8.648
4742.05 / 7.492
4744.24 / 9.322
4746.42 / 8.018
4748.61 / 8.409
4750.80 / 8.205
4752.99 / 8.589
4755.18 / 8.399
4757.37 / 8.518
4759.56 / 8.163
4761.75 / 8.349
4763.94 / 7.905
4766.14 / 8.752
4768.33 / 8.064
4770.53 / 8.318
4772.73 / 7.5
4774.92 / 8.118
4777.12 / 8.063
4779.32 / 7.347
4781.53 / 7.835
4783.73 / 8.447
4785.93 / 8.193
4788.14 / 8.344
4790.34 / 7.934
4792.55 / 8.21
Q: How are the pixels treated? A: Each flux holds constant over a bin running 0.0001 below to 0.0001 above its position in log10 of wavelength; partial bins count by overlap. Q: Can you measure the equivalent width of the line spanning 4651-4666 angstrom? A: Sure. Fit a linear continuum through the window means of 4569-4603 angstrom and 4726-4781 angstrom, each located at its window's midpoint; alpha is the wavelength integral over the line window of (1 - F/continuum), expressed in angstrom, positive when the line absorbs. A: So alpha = 1.5 angstrom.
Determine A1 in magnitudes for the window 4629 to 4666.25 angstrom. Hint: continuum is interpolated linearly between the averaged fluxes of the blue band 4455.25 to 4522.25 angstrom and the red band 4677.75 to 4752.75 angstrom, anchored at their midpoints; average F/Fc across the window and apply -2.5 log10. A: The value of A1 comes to 0.14 mag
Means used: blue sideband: 7.88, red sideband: 7.99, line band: 6.97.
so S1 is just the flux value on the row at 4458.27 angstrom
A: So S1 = 7.716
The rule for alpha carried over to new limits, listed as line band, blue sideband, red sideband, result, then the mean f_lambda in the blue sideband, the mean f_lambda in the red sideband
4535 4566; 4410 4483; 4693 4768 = 0.6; 7.85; 8.09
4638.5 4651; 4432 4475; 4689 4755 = 2.2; 8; 8.04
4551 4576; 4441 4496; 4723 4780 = 0.6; 7.96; 8.19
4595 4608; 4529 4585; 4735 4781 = 1.1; 7.86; 8.19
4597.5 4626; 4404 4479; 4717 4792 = 2.7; 7.83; 8.14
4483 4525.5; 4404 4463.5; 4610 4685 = -1.0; 7.87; 7.34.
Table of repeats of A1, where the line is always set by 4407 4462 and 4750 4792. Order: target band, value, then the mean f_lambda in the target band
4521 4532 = 0.03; 7.73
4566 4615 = 0.06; 7.59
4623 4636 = 0.10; 7.3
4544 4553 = -0.03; 8.2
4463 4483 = 0.01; 7.82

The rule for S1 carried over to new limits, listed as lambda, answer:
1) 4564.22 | 6.545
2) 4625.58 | 7.946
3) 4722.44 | 7.664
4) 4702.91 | 8.219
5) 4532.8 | 7.828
